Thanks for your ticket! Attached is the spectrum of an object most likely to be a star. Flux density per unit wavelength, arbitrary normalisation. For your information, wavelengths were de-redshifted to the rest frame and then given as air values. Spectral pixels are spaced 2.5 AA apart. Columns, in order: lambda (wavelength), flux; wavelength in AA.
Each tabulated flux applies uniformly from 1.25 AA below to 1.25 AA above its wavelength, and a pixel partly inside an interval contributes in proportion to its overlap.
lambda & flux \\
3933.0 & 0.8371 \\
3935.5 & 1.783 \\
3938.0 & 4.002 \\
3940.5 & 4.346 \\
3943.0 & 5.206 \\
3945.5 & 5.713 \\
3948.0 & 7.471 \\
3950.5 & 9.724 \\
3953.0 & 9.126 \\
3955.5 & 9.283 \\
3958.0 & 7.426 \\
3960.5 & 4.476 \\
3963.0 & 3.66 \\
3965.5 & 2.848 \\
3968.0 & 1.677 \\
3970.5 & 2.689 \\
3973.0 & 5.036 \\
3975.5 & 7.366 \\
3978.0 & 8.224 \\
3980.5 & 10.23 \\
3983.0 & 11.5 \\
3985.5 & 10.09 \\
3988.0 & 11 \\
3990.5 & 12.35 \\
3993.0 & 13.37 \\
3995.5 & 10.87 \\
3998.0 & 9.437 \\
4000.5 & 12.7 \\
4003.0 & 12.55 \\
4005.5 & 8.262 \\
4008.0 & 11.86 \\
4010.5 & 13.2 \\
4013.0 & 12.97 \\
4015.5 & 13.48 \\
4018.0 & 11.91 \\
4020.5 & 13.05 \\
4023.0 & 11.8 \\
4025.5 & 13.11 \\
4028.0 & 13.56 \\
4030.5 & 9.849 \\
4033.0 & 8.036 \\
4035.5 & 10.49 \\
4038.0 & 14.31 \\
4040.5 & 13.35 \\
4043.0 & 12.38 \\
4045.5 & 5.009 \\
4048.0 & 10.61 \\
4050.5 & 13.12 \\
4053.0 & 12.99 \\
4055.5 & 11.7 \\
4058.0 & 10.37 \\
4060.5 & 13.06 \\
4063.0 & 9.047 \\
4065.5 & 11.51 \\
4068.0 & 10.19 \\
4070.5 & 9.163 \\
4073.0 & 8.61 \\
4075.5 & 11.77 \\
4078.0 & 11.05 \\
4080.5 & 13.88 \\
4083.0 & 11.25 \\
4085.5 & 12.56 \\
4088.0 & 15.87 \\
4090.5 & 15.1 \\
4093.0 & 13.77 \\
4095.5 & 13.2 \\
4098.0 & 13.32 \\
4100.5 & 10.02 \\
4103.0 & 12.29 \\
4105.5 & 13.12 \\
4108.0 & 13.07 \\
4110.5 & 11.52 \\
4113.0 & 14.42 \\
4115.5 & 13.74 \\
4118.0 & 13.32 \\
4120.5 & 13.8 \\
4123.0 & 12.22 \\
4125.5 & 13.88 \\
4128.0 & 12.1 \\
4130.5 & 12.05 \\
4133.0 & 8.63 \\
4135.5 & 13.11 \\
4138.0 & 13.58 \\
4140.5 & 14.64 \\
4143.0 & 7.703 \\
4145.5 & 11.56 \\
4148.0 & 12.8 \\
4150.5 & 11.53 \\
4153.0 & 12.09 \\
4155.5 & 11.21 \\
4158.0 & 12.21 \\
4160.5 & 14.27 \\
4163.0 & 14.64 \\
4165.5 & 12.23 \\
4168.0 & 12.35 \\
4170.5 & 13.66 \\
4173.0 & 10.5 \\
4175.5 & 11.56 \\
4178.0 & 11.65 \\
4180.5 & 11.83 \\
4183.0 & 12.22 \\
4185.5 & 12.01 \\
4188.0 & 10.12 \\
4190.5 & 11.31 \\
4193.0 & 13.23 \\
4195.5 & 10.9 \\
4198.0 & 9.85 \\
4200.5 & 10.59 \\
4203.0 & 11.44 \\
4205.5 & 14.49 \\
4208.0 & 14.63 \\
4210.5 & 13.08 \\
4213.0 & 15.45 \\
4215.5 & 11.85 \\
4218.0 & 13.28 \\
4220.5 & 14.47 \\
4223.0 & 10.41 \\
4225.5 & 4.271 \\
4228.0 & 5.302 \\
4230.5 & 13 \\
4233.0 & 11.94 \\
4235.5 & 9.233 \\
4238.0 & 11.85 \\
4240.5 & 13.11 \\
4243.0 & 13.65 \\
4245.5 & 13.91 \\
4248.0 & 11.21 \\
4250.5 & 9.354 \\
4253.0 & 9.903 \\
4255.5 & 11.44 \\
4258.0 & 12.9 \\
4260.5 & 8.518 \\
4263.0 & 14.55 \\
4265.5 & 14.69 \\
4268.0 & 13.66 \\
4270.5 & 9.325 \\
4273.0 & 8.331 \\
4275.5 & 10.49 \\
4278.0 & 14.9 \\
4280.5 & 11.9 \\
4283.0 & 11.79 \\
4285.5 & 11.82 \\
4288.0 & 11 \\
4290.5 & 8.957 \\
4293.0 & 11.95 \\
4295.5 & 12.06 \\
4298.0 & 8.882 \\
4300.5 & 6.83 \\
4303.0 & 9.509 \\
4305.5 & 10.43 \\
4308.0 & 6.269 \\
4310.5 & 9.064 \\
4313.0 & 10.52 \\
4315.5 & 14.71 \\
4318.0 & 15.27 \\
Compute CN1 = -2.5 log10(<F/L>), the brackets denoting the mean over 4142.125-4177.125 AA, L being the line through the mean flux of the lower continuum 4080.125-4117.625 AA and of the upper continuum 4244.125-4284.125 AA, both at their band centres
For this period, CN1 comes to 0.05 mag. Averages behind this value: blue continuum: 13.1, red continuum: 11.7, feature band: 12.1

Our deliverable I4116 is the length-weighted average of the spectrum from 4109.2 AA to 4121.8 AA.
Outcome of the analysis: 13.4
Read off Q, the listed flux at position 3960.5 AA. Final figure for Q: 4.476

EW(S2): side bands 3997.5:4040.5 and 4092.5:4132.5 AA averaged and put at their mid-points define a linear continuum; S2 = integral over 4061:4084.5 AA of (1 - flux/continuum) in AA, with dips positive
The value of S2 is 3.0 AA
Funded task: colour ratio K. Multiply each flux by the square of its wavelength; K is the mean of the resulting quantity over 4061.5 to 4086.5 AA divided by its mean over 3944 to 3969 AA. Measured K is 1.9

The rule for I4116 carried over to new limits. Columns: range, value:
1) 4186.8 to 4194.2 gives 11.6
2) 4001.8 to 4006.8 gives 10.4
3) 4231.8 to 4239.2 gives 11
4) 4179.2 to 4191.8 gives 11.5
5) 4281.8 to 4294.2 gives 11.1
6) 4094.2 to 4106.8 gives 12.4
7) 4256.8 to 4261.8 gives 10.7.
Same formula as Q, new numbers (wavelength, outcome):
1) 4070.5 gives 9.163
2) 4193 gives 13.23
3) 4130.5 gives 12.05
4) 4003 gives 12.55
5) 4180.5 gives 11.83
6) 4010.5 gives 13.2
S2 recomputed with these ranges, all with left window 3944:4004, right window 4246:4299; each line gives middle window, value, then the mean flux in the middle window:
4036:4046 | -3.0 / 11.7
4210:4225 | -2.6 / 12.6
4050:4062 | -4.0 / 12.1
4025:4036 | -2.6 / 10.9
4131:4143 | -2.4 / 12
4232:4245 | -1.2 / 12.1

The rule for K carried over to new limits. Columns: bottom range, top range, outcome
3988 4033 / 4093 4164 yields 1.12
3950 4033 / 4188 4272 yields 1.36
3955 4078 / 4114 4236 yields 1.27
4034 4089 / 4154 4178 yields 1.15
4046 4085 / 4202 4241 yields 1.13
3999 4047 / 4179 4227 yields 1.11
